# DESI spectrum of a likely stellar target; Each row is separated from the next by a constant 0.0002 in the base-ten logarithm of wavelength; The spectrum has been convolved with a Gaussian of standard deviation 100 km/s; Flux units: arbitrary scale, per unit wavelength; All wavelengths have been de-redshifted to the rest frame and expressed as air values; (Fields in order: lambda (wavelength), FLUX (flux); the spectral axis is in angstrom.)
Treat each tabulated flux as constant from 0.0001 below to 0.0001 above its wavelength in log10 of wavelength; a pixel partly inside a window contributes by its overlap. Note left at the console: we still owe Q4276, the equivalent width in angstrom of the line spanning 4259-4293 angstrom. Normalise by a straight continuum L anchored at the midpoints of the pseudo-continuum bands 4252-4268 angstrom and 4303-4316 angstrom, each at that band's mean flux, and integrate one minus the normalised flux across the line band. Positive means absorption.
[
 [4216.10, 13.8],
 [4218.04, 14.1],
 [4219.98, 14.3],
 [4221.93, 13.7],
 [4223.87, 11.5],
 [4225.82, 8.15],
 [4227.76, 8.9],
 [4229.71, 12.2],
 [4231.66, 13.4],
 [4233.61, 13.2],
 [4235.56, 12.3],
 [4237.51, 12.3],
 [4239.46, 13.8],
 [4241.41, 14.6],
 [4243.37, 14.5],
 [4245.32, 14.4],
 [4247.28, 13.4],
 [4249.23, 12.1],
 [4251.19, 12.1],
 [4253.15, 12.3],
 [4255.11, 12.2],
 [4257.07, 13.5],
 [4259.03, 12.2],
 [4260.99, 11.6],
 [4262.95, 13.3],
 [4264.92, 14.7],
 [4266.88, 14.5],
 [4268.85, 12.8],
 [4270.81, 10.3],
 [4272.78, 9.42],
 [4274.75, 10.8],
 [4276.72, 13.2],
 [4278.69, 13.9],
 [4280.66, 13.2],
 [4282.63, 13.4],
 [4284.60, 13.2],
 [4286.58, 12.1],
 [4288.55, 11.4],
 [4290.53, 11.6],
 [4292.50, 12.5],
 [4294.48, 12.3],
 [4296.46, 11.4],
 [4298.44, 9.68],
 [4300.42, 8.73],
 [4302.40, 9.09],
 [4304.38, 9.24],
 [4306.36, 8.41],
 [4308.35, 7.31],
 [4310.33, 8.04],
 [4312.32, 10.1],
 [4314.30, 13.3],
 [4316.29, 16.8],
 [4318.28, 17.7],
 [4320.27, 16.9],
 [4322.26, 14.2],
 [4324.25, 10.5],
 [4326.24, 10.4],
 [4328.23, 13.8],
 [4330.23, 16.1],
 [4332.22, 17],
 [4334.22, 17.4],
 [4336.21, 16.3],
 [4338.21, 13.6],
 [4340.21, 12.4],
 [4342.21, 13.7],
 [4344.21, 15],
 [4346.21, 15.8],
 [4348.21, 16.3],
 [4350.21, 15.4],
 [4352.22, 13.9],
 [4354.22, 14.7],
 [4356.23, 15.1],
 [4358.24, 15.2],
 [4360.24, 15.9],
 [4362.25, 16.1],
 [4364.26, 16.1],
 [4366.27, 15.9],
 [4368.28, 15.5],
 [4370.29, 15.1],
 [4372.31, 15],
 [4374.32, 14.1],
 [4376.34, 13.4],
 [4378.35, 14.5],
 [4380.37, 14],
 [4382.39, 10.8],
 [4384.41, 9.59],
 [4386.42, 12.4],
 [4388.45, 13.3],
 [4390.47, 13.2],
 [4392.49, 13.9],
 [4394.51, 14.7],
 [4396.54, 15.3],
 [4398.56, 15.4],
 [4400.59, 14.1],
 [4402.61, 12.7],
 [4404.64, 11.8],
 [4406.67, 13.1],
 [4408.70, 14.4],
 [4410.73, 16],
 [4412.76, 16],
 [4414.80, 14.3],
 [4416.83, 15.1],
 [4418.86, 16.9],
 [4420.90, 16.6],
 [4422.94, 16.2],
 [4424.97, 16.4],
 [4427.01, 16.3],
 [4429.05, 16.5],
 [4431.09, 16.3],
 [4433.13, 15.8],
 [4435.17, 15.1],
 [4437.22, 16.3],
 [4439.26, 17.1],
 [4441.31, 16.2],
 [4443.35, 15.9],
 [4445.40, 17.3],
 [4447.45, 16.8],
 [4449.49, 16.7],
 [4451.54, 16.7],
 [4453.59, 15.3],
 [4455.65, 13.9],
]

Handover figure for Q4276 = -1.4 angstrom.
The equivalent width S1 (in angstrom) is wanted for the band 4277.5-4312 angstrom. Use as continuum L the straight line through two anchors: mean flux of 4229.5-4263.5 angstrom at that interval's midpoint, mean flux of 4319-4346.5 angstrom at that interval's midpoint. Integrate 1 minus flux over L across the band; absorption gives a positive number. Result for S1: 7.24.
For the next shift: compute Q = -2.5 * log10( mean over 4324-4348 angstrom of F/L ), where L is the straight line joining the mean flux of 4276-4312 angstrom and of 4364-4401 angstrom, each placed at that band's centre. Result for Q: -0.170 mag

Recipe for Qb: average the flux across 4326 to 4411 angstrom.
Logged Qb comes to 14.4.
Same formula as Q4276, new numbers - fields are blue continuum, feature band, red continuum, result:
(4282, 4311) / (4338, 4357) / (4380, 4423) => -3.7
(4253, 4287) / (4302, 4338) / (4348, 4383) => 2.1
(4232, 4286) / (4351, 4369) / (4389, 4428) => -1.5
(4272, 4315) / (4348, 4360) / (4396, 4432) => -1.8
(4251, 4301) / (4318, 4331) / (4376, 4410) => -1.4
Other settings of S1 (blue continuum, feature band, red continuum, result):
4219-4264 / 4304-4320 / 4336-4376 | 2.7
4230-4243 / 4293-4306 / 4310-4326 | 3.3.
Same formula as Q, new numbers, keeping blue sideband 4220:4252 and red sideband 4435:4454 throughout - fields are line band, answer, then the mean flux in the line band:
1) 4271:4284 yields 0.10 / 12.2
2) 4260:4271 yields 0.01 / 13.1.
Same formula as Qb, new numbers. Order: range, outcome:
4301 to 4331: 12.1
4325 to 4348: 14.7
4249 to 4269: 12.9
